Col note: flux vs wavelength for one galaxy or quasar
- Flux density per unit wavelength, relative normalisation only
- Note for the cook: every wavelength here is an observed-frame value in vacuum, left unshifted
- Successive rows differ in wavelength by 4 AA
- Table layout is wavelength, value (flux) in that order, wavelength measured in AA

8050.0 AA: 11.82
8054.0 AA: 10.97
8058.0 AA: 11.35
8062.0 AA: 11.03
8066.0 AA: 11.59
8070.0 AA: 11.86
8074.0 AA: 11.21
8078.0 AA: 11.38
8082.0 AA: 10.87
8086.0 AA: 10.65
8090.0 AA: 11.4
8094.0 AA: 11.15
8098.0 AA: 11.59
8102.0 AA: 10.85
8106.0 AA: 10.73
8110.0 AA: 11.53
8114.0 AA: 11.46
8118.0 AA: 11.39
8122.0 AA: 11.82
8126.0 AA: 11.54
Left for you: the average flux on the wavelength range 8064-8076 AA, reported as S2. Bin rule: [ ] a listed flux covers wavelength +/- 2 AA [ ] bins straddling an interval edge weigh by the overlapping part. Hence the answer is 11.6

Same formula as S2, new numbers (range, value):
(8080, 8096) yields 11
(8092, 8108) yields 11.1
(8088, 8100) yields 11.4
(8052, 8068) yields 11.2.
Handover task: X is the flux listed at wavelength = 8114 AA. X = 11.46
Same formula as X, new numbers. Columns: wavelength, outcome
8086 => 10.65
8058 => 11.35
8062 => 11.03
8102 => 10.85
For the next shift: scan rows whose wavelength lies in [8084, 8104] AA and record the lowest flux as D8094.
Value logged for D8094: 10.65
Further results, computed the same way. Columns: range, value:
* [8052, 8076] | 10.97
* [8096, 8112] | 10.73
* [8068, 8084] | 10.87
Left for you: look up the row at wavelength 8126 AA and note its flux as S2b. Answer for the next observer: 11.54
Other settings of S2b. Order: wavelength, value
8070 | 11.86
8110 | 11.53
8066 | 11.59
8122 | 11.82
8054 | 10.97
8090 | 11.4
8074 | 11.21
